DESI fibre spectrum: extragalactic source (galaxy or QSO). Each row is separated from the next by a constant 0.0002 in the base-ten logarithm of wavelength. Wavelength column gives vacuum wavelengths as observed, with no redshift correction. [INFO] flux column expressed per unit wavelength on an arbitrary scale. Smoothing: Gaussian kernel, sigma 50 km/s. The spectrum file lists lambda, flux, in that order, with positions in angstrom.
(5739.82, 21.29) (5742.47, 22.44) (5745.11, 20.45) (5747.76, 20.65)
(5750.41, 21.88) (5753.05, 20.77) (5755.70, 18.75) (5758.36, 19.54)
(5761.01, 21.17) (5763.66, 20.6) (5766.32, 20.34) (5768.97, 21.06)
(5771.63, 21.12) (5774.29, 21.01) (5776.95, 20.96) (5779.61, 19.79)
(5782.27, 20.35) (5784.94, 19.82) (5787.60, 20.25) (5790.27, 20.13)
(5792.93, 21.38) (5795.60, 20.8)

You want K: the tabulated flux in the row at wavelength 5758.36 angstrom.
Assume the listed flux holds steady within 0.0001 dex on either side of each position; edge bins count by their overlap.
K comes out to 19.54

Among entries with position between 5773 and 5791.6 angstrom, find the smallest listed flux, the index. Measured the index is 19.79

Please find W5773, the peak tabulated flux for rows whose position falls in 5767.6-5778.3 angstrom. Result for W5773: 21.12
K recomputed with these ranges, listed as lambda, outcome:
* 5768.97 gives 21.06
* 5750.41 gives 21.88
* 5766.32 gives 20.34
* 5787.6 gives 20.25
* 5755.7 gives 18.75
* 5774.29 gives 21.01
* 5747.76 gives 20.65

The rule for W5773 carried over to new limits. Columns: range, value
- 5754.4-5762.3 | 21.17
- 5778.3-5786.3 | 20.35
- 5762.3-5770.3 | 21.06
